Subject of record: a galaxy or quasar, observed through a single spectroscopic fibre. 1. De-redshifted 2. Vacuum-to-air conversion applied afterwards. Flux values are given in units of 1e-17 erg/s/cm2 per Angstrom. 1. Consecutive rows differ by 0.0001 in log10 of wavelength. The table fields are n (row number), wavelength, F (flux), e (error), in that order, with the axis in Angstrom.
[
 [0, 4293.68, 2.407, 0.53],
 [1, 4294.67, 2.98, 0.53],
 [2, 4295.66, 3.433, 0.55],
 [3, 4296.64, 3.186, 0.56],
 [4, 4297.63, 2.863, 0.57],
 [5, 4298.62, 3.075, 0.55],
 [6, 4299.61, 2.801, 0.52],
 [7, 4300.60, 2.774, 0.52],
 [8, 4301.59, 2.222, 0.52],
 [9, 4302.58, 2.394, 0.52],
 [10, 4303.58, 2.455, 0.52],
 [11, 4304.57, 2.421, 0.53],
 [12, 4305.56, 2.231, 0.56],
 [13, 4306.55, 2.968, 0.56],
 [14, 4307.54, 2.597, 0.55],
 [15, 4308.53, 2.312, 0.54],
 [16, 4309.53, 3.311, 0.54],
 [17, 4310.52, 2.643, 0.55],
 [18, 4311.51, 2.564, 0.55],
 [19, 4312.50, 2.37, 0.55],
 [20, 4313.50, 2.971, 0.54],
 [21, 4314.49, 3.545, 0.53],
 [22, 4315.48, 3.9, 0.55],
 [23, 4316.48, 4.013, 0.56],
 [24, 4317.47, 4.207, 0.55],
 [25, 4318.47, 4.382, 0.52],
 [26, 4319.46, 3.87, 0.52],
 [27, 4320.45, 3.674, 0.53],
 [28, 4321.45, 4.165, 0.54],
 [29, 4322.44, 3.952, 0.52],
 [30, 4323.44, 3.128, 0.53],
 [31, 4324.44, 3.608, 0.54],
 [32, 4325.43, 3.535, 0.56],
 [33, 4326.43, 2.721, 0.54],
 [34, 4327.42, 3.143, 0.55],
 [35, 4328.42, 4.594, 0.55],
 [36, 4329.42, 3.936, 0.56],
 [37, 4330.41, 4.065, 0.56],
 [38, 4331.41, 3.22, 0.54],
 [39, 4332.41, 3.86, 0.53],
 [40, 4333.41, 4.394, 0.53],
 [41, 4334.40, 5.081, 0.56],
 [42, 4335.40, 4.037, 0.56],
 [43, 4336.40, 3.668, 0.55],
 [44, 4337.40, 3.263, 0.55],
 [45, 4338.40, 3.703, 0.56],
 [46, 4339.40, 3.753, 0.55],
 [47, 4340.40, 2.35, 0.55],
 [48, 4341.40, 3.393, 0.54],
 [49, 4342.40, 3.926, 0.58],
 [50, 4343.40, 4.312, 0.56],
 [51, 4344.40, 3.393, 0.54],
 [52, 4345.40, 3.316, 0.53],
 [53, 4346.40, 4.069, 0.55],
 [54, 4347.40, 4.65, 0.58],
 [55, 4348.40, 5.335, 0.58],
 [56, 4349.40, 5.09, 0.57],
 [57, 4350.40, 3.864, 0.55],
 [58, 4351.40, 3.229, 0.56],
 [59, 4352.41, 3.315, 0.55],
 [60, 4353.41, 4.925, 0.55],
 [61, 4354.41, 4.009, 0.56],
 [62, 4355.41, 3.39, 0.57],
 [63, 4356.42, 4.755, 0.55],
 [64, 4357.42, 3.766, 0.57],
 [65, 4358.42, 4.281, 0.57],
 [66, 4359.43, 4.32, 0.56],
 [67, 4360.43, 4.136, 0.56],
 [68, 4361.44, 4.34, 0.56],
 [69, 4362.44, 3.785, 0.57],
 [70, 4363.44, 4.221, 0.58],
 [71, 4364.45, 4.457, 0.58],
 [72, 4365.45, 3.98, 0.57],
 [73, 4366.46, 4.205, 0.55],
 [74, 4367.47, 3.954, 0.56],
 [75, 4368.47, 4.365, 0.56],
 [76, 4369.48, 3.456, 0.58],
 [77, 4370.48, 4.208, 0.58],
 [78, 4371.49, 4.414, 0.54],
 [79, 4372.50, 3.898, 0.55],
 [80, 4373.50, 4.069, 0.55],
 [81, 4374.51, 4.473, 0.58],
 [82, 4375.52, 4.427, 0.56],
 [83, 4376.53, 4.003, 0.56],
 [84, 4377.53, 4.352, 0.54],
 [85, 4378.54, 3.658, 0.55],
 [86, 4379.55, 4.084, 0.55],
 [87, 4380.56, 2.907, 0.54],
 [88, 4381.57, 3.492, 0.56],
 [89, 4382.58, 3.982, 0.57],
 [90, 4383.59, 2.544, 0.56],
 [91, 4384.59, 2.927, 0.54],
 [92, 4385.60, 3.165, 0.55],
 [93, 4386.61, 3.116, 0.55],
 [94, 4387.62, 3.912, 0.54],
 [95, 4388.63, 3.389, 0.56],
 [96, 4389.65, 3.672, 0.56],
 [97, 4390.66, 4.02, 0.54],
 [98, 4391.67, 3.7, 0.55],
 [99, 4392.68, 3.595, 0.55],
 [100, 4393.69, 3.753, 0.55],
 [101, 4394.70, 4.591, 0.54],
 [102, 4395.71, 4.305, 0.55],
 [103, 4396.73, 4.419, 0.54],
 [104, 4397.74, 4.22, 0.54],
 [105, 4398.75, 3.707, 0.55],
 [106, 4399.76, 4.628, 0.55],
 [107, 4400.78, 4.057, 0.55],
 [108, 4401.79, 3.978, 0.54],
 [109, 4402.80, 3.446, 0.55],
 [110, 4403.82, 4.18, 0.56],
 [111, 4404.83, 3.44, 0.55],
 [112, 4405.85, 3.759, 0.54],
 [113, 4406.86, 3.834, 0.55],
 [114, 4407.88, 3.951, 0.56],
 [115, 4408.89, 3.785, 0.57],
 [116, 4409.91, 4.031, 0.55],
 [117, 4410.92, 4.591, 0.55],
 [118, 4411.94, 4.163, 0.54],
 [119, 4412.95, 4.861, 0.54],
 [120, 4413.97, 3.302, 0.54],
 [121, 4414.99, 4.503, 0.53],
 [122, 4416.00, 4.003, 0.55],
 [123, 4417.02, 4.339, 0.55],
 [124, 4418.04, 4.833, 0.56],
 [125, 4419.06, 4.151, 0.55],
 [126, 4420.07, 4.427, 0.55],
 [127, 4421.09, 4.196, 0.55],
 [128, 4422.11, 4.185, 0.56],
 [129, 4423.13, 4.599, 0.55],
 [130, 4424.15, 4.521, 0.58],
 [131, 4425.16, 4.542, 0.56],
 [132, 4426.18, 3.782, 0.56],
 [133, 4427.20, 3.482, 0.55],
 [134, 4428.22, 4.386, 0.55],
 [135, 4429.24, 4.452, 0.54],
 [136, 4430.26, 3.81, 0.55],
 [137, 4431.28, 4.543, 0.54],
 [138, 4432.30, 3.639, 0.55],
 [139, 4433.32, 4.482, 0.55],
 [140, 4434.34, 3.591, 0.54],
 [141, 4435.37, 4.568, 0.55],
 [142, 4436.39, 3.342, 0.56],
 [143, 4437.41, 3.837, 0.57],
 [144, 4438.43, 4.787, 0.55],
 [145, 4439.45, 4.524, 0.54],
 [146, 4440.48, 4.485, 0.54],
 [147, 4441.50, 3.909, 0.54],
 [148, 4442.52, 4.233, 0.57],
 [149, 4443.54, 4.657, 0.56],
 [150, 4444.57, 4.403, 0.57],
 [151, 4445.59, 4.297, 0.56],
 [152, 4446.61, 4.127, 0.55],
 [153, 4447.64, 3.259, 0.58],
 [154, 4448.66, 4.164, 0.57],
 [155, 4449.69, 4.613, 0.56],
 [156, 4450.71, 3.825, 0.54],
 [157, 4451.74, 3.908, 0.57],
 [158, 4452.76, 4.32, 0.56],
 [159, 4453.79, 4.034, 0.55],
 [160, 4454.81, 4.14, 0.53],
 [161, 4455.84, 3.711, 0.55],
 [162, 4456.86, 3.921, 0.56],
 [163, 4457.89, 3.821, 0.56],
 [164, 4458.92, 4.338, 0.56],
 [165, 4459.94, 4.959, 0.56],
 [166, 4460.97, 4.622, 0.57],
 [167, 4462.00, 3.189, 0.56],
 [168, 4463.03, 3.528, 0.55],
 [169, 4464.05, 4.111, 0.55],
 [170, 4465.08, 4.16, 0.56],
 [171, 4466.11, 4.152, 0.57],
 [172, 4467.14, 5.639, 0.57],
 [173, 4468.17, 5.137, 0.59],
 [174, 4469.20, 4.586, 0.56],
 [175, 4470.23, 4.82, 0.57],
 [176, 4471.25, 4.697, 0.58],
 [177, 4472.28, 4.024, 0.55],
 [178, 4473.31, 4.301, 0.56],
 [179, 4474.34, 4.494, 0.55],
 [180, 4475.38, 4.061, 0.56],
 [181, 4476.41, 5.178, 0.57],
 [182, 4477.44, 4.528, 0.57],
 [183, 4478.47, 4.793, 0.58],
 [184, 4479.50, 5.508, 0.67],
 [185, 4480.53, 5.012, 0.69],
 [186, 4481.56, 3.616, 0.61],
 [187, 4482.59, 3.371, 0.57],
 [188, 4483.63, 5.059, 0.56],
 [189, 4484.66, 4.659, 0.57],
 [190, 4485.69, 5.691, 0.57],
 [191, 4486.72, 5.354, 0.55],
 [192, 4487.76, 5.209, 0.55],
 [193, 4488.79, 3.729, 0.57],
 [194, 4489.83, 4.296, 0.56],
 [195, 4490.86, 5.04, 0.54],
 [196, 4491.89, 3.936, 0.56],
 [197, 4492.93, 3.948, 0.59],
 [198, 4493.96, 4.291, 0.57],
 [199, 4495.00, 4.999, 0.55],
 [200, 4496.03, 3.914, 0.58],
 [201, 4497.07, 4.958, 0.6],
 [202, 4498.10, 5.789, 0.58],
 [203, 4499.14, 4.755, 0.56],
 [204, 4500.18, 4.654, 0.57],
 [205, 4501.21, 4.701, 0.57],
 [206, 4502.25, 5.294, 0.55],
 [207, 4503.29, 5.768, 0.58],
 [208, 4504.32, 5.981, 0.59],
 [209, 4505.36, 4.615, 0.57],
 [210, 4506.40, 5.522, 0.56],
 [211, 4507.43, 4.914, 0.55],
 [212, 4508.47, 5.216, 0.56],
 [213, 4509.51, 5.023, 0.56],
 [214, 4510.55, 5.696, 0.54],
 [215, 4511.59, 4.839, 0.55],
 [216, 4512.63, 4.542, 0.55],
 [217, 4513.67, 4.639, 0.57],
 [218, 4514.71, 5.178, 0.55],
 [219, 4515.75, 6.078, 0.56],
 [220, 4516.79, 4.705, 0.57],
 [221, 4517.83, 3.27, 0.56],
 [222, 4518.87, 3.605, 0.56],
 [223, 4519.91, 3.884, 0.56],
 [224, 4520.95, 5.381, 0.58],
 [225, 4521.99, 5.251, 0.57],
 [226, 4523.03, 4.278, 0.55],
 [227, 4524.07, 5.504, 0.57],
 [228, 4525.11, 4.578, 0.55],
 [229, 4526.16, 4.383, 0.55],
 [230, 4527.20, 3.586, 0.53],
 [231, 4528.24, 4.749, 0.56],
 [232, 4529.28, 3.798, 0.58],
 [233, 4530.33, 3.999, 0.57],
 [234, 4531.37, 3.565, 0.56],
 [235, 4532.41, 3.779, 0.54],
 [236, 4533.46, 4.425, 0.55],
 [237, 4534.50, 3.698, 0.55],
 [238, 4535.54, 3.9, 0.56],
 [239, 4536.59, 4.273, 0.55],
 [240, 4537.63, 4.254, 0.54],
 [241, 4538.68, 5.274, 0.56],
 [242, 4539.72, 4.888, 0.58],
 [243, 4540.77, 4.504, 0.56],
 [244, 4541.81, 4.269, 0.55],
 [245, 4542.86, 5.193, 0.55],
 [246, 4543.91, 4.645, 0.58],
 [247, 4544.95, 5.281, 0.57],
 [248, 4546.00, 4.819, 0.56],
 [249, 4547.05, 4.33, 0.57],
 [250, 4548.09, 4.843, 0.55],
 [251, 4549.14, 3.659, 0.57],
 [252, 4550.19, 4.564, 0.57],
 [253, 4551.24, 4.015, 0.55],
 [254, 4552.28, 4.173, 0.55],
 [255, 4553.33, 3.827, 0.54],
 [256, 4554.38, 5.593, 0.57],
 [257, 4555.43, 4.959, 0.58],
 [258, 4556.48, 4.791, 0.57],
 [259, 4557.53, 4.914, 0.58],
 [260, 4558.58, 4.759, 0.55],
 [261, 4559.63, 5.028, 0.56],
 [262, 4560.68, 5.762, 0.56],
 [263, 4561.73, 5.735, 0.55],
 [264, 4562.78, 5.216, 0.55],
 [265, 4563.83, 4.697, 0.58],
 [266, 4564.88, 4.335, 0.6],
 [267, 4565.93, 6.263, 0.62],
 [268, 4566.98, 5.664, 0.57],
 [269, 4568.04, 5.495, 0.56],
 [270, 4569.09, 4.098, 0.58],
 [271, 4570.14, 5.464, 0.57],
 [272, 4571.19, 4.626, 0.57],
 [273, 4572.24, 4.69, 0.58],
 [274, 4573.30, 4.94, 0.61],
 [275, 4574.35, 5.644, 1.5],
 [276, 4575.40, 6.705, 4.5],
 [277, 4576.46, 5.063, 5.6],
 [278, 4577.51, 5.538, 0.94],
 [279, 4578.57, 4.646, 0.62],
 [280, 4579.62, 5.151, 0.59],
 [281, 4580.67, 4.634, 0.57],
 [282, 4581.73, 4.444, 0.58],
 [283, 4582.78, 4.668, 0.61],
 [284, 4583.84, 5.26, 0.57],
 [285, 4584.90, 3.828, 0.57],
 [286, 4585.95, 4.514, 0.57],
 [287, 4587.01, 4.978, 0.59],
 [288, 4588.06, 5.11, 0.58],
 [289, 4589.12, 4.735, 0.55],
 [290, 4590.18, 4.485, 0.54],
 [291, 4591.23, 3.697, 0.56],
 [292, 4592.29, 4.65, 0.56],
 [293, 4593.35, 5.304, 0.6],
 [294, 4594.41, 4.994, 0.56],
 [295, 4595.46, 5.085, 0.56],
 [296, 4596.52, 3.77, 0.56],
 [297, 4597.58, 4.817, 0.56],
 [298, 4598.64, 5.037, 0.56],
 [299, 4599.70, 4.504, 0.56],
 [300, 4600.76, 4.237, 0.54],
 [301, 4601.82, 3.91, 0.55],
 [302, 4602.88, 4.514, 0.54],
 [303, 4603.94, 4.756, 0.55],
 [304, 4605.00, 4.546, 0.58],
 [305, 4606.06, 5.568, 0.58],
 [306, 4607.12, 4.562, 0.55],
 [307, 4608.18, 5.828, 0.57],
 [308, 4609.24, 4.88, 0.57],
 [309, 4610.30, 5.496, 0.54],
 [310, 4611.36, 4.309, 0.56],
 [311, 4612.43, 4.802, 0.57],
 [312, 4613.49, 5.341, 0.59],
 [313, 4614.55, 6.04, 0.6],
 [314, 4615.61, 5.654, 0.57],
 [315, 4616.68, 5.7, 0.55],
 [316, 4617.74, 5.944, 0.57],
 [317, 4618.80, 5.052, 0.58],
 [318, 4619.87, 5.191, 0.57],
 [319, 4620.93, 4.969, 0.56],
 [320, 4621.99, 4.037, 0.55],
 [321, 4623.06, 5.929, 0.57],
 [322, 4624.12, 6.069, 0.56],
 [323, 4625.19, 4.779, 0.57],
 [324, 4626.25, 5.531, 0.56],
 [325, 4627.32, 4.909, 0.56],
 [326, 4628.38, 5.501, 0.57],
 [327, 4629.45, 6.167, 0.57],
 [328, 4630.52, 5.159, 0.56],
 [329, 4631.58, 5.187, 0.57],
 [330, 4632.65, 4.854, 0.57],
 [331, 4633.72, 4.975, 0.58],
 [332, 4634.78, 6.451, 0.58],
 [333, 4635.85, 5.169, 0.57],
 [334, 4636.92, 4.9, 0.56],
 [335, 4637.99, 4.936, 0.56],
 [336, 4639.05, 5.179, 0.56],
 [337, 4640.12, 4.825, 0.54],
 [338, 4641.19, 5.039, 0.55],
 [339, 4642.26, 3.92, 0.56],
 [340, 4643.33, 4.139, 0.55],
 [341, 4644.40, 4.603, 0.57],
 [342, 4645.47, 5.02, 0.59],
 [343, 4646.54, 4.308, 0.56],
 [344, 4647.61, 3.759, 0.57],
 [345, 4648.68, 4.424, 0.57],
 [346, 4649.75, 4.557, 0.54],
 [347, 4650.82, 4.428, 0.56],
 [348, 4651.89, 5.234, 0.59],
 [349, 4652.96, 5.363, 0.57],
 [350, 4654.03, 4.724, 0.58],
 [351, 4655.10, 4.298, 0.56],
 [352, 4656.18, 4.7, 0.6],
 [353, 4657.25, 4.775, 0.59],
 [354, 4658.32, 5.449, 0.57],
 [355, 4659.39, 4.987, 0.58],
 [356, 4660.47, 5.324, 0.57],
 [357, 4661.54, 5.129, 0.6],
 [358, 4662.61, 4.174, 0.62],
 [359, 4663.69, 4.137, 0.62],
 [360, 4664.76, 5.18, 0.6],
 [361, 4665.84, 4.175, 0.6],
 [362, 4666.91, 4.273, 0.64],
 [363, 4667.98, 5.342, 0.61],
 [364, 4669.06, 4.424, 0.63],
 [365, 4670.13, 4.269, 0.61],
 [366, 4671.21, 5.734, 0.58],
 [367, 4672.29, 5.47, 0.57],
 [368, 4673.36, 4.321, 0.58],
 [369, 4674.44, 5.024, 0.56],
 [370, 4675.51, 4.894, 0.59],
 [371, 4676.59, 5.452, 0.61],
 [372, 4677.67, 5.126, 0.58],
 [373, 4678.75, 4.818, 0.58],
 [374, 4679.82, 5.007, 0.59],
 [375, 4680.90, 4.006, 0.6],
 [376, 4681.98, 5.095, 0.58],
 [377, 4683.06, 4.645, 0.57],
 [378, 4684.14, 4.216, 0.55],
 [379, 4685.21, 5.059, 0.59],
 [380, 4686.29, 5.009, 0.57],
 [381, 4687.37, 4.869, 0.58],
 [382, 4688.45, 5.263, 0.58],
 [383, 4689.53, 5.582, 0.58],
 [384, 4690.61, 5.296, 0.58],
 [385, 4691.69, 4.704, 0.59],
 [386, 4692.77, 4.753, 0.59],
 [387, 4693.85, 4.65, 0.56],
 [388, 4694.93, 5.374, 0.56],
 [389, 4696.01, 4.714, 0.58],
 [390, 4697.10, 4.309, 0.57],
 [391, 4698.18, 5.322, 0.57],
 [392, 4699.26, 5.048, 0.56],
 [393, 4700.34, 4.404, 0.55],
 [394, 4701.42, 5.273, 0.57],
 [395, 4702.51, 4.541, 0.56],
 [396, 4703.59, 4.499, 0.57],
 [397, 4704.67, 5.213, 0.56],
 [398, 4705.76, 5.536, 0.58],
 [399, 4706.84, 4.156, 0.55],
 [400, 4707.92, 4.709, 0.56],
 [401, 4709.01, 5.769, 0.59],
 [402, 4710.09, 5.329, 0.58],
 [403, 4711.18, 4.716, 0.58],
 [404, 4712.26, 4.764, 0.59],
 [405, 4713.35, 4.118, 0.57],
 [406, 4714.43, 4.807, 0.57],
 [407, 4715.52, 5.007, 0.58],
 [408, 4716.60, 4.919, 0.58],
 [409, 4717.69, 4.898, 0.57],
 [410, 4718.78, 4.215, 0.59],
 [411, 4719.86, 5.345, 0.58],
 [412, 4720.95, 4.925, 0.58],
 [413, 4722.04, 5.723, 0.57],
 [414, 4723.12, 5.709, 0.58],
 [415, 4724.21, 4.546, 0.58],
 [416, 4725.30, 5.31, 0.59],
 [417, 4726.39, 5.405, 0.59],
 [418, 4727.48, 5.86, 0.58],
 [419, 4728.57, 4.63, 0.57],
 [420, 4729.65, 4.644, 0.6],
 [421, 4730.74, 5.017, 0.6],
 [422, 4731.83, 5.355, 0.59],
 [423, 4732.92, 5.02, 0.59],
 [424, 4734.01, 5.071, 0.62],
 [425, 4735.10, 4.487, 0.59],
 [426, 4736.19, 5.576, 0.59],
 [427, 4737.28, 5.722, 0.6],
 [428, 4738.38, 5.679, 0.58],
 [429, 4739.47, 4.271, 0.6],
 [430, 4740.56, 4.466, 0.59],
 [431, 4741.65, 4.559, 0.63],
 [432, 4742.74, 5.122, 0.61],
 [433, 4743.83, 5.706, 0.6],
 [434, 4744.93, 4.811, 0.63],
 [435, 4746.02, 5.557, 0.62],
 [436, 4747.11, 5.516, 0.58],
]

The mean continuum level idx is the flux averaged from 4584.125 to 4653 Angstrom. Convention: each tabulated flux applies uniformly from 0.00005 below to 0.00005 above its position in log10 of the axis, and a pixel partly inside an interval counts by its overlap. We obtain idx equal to 4.92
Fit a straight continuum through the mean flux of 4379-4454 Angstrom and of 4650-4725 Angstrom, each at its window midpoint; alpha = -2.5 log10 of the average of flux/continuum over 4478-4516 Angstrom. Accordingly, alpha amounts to -0.14 mag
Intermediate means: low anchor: 4.02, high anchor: 4.89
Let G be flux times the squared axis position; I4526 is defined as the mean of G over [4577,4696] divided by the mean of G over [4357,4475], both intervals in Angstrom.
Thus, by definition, 1.32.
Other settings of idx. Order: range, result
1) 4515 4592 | 4.71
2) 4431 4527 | 4.53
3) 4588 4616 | 4.83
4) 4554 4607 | 4.91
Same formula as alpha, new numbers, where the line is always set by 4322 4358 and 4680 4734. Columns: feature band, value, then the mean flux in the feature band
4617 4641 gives -0.12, 5.26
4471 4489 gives -0.09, 4.64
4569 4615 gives -0.06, 4.87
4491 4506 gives -0.12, 4.84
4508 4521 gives -0.09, 4.75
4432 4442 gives 0.01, 4.12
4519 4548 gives -0.01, 4.46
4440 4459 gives 0.02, 4.11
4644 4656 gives 0.04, 4.61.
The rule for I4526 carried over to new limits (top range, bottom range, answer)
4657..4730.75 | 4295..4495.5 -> 1.41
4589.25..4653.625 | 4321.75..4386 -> 1.43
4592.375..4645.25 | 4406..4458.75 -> 1.32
